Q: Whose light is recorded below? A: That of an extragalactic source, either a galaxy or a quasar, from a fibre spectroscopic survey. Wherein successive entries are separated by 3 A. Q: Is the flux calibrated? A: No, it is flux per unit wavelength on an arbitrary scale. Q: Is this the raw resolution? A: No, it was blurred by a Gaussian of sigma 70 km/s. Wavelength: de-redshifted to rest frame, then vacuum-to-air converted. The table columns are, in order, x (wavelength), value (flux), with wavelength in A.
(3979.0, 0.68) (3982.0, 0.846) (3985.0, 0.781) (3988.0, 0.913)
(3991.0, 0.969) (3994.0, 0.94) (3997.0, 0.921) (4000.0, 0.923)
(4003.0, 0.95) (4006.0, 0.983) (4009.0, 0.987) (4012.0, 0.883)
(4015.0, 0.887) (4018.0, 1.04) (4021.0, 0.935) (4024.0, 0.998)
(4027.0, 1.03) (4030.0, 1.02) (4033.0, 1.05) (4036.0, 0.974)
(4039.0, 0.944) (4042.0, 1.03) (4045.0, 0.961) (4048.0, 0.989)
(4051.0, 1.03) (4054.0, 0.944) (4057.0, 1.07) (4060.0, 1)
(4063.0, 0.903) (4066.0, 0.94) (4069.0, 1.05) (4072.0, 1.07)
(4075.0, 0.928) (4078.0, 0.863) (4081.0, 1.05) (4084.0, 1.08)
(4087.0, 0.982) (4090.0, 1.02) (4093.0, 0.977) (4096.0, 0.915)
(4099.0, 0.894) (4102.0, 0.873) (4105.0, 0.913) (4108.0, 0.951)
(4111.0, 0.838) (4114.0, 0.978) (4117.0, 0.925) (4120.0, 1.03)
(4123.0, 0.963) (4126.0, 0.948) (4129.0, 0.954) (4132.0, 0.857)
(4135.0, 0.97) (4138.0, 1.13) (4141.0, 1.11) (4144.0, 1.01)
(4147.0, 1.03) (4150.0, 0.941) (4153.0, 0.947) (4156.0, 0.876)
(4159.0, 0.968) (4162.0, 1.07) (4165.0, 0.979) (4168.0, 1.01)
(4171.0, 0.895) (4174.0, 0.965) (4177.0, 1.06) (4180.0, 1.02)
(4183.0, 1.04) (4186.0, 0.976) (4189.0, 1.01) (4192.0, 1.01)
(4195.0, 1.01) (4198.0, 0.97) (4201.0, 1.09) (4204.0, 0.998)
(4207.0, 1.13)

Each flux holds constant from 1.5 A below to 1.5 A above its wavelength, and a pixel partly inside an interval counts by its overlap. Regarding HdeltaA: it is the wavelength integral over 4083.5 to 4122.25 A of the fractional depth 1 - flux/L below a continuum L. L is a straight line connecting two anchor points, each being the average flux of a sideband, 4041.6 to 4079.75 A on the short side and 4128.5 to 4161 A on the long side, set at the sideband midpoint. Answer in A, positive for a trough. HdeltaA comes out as 1.33 A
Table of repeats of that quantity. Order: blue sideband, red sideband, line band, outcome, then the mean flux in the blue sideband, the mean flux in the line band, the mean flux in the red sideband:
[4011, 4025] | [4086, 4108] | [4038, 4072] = -1.7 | 0.949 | 0.992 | 0.939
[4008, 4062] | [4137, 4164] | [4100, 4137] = 2.4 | 0.987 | 0.935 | 1.01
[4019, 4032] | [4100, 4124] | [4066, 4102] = -0.9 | 1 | 0.978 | 0.932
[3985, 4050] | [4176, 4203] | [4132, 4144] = -0.4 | 0.964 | 1.04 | 1.02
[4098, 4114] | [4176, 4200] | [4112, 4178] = -1.9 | 0.902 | 0.981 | 1.01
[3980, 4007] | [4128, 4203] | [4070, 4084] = -0.6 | 0.908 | 0.991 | 0.996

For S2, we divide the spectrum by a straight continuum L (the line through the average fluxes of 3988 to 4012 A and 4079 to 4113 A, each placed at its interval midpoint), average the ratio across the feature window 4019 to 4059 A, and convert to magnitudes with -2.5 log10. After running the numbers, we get -0.055 mag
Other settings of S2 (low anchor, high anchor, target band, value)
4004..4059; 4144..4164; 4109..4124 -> 0.04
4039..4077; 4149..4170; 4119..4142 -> -0.02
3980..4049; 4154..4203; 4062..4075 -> -0.02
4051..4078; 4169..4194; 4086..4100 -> 0.03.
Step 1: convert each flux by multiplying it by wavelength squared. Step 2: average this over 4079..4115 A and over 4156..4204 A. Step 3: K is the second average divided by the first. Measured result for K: 1.09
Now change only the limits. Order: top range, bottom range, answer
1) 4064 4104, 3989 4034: 1.04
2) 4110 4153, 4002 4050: 1.05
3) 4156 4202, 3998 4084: 1.09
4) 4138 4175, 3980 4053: 1.11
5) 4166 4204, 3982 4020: 1.18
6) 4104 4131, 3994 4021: 1.05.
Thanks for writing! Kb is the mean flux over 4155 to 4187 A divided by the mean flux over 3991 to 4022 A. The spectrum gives 1.0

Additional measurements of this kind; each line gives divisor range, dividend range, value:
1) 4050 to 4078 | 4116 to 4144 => 1.00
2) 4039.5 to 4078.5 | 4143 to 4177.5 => 0.99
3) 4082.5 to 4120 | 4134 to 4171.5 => 1.05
